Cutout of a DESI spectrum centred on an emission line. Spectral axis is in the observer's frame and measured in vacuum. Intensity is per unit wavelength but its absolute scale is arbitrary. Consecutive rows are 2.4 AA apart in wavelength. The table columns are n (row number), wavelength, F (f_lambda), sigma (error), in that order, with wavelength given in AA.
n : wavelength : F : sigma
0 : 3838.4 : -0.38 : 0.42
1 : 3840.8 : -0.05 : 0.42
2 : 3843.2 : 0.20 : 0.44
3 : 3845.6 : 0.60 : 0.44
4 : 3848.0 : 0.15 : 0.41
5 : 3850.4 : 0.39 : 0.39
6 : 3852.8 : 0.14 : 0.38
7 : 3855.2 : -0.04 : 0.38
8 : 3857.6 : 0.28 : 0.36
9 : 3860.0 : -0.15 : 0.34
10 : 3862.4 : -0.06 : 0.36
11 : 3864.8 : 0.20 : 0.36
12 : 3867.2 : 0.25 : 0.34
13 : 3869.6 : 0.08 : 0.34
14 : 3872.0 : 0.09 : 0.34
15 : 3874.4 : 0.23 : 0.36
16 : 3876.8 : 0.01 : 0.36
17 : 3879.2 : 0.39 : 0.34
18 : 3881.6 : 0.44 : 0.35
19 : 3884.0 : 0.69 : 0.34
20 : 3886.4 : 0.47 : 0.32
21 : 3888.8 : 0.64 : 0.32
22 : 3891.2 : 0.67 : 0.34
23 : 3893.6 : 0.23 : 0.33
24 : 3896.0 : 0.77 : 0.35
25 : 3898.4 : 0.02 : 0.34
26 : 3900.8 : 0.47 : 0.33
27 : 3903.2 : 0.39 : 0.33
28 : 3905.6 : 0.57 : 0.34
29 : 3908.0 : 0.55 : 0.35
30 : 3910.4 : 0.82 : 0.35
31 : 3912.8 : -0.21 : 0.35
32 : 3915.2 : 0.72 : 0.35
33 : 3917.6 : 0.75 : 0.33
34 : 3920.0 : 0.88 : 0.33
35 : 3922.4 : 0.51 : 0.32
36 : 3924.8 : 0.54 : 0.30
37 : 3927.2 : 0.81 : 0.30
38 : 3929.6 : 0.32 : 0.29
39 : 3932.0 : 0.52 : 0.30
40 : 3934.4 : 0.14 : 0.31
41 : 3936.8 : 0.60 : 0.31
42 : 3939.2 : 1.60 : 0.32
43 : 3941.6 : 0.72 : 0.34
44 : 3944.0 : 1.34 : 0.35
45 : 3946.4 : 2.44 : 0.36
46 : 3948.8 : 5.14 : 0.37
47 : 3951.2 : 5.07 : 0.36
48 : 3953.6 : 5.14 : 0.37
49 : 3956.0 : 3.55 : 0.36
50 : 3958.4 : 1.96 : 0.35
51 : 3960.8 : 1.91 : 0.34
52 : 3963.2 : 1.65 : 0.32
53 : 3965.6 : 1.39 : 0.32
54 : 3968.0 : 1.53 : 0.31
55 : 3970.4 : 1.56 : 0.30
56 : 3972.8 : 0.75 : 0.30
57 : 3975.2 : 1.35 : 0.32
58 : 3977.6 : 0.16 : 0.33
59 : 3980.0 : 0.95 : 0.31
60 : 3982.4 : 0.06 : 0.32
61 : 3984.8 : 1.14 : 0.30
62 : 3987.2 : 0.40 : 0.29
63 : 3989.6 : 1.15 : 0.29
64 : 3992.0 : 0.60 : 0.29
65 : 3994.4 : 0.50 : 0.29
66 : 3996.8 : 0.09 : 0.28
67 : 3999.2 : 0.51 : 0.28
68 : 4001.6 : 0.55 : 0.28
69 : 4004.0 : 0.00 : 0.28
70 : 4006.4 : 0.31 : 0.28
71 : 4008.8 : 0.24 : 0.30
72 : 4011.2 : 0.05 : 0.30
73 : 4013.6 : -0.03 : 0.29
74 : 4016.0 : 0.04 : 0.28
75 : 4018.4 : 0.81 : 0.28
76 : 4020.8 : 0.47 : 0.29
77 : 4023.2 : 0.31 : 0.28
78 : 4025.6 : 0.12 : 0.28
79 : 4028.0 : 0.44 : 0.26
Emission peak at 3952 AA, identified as Lyman alpha 1216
